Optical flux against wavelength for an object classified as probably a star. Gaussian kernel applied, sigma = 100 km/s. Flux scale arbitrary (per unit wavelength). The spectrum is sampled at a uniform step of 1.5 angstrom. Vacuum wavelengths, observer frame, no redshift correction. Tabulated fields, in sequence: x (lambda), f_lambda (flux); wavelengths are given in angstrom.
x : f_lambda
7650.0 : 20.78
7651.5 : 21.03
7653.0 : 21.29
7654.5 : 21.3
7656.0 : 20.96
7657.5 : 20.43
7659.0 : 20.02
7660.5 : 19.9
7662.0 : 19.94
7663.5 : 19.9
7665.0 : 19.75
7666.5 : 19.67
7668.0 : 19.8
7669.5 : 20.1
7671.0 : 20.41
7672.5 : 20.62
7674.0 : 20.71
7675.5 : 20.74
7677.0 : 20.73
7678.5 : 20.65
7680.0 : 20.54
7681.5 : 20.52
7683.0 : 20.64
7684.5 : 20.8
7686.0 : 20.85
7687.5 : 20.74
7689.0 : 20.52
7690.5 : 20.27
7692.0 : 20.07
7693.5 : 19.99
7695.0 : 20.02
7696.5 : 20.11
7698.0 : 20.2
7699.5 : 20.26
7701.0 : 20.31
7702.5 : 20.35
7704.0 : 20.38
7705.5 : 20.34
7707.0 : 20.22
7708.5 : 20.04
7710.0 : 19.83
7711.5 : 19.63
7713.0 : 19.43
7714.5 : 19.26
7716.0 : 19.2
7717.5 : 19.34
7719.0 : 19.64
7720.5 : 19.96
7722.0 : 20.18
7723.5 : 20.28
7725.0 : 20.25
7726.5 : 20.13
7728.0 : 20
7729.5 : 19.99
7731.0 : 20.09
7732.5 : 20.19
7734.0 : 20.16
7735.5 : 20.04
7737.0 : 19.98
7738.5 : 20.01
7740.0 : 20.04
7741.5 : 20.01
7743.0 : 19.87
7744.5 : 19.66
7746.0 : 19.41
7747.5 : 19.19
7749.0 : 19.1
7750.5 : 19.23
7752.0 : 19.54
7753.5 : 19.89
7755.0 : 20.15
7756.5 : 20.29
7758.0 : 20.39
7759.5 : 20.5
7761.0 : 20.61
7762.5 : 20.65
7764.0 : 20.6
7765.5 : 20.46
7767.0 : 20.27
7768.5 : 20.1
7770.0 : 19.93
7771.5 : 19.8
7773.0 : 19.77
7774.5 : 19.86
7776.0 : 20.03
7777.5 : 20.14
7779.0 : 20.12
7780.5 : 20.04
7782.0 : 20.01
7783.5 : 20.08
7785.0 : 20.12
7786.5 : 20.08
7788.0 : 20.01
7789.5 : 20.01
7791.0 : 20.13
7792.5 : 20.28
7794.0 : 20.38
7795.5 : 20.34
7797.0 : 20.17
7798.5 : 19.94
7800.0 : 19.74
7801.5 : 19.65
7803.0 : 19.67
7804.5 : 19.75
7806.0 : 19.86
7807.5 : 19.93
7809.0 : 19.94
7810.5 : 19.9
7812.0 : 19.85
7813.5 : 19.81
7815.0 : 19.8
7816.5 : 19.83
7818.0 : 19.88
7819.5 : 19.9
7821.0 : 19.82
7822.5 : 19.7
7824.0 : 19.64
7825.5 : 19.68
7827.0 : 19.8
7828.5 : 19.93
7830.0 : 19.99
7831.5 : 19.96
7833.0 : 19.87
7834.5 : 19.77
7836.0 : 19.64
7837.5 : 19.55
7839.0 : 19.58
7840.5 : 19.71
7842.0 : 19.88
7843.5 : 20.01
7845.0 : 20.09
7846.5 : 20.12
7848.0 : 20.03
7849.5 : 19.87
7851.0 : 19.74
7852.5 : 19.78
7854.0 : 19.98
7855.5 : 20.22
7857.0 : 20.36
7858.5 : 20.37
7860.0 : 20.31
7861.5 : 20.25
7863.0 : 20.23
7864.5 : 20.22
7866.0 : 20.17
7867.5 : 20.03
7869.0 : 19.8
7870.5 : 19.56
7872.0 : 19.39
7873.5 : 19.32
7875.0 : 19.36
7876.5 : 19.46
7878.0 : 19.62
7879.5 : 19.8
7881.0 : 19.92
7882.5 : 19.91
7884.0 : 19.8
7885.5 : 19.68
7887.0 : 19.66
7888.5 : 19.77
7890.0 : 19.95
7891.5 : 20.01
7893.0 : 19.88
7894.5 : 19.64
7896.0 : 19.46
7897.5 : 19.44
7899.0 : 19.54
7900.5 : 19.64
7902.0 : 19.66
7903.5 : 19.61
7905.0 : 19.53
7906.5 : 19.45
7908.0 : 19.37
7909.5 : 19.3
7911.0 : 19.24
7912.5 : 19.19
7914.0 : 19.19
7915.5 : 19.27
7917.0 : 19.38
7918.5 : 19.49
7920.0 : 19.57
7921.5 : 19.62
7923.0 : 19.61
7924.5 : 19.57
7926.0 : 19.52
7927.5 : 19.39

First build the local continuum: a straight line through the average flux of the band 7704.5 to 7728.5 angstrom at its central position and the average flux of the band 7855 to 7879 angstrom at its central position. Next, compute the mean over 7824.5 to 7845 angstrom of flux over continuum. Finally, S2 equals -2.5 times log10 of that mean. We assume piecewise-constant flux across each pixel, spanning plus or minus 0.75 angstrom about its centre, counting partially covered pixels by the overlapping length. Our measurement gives 0.005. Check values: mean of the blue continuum 19.9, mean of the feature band 19.8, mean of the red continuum 19.9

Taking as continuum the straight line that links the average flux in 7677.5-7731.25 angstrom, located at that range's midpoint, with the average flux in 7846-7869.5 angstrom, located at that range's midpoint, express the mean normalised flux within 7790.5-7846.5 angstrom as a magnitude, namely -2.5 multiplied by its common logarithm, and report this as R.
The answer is 0.01 mag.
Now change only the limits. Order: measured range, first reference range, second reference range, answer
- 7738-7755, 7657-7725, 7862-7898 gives 0.02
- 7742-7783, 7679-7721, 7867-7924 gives 0.00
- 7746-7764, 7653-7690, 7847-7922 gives 0.01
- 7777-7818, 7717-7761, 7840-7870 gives 0.00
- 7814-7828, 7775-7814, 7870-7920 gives 0.01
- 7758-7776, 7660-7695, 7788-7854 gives -0.01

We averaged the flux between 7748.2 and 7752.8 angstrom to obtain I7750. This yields 19.3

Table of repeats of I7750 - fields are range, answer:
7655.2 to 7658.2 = 20.7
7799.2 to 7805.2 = 19.7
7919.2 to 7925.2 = 19.6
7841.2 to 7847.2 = 20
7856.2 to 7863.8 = 20.3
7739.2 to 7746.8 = 19.8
